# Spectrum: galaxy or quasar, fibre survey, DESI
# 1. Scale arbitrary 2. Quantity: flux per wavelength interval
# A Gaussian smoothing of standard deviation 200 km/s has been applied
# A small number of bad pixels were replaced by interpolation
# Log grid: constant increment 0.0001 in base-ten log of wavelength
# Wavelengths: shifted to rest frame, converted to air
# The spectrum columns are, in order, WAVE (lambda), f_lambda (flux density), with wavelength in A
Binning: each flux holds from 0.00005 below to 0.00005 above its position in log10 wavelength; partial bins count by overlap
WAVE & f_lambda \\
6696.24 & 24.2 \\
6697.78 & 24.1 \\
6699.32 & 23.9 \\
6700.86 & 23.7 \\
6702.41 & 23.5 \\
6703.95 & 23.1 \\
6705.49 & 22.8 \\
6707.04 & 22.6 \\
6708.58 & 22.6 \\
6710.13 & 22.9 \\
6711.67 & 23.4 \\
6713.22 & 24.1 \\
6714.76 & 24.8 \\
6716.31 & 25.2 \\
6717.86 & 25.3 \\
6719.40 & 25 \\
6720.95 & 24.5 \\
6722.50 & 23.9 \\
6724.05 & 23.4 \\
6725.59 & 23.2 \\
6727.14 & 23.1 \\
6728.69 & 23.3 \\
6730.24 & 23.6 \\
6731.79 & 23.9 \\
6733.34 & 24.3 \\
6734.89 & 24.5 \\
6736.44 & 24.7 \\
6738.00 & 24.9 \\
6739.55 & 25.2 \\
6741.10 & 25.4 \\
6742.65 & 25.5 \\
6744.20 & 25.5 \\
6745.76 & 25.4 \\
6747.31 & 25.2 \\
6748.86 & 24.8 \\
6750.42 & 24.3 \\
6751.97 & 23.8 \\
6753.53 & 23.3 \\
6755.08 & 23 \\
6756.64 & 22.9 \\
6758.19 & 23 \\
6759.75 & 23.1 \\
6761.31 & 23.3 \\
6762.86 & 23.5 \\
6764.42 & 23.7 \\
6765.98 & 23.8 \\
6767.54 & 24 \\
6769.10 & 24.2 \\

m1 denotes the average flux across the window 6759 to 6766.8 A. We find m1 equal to 23.5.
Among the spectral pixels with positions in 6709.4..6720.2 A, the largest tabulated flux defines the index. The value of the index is 25.3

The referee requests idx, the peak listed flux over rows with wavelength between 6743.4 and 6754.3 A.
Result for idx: 25.5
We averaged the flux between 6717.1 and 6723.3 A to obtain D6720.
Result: 24.7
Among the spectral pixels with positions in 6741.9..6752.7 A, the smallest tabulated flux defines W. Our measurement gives 23.8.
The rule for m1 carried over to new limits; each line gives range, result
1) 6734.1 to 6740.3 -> 24.8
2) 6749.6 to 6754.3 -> 23.8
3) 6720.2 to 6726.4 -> 23.8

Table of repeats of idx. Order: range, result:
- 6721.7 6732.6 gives 23.9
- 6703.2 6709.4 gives 23.1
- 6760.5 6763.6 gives 23.5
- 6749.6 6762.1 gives 24.3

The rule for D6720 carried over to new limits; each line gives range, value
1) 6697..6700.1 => 24.1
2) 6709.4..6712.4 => 23.2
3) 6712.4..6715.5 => 24.4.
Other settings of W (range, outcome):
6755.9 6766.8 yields 22.9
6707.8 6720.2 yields 22.6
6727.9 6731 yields 23.3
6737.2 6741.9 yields 24.9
